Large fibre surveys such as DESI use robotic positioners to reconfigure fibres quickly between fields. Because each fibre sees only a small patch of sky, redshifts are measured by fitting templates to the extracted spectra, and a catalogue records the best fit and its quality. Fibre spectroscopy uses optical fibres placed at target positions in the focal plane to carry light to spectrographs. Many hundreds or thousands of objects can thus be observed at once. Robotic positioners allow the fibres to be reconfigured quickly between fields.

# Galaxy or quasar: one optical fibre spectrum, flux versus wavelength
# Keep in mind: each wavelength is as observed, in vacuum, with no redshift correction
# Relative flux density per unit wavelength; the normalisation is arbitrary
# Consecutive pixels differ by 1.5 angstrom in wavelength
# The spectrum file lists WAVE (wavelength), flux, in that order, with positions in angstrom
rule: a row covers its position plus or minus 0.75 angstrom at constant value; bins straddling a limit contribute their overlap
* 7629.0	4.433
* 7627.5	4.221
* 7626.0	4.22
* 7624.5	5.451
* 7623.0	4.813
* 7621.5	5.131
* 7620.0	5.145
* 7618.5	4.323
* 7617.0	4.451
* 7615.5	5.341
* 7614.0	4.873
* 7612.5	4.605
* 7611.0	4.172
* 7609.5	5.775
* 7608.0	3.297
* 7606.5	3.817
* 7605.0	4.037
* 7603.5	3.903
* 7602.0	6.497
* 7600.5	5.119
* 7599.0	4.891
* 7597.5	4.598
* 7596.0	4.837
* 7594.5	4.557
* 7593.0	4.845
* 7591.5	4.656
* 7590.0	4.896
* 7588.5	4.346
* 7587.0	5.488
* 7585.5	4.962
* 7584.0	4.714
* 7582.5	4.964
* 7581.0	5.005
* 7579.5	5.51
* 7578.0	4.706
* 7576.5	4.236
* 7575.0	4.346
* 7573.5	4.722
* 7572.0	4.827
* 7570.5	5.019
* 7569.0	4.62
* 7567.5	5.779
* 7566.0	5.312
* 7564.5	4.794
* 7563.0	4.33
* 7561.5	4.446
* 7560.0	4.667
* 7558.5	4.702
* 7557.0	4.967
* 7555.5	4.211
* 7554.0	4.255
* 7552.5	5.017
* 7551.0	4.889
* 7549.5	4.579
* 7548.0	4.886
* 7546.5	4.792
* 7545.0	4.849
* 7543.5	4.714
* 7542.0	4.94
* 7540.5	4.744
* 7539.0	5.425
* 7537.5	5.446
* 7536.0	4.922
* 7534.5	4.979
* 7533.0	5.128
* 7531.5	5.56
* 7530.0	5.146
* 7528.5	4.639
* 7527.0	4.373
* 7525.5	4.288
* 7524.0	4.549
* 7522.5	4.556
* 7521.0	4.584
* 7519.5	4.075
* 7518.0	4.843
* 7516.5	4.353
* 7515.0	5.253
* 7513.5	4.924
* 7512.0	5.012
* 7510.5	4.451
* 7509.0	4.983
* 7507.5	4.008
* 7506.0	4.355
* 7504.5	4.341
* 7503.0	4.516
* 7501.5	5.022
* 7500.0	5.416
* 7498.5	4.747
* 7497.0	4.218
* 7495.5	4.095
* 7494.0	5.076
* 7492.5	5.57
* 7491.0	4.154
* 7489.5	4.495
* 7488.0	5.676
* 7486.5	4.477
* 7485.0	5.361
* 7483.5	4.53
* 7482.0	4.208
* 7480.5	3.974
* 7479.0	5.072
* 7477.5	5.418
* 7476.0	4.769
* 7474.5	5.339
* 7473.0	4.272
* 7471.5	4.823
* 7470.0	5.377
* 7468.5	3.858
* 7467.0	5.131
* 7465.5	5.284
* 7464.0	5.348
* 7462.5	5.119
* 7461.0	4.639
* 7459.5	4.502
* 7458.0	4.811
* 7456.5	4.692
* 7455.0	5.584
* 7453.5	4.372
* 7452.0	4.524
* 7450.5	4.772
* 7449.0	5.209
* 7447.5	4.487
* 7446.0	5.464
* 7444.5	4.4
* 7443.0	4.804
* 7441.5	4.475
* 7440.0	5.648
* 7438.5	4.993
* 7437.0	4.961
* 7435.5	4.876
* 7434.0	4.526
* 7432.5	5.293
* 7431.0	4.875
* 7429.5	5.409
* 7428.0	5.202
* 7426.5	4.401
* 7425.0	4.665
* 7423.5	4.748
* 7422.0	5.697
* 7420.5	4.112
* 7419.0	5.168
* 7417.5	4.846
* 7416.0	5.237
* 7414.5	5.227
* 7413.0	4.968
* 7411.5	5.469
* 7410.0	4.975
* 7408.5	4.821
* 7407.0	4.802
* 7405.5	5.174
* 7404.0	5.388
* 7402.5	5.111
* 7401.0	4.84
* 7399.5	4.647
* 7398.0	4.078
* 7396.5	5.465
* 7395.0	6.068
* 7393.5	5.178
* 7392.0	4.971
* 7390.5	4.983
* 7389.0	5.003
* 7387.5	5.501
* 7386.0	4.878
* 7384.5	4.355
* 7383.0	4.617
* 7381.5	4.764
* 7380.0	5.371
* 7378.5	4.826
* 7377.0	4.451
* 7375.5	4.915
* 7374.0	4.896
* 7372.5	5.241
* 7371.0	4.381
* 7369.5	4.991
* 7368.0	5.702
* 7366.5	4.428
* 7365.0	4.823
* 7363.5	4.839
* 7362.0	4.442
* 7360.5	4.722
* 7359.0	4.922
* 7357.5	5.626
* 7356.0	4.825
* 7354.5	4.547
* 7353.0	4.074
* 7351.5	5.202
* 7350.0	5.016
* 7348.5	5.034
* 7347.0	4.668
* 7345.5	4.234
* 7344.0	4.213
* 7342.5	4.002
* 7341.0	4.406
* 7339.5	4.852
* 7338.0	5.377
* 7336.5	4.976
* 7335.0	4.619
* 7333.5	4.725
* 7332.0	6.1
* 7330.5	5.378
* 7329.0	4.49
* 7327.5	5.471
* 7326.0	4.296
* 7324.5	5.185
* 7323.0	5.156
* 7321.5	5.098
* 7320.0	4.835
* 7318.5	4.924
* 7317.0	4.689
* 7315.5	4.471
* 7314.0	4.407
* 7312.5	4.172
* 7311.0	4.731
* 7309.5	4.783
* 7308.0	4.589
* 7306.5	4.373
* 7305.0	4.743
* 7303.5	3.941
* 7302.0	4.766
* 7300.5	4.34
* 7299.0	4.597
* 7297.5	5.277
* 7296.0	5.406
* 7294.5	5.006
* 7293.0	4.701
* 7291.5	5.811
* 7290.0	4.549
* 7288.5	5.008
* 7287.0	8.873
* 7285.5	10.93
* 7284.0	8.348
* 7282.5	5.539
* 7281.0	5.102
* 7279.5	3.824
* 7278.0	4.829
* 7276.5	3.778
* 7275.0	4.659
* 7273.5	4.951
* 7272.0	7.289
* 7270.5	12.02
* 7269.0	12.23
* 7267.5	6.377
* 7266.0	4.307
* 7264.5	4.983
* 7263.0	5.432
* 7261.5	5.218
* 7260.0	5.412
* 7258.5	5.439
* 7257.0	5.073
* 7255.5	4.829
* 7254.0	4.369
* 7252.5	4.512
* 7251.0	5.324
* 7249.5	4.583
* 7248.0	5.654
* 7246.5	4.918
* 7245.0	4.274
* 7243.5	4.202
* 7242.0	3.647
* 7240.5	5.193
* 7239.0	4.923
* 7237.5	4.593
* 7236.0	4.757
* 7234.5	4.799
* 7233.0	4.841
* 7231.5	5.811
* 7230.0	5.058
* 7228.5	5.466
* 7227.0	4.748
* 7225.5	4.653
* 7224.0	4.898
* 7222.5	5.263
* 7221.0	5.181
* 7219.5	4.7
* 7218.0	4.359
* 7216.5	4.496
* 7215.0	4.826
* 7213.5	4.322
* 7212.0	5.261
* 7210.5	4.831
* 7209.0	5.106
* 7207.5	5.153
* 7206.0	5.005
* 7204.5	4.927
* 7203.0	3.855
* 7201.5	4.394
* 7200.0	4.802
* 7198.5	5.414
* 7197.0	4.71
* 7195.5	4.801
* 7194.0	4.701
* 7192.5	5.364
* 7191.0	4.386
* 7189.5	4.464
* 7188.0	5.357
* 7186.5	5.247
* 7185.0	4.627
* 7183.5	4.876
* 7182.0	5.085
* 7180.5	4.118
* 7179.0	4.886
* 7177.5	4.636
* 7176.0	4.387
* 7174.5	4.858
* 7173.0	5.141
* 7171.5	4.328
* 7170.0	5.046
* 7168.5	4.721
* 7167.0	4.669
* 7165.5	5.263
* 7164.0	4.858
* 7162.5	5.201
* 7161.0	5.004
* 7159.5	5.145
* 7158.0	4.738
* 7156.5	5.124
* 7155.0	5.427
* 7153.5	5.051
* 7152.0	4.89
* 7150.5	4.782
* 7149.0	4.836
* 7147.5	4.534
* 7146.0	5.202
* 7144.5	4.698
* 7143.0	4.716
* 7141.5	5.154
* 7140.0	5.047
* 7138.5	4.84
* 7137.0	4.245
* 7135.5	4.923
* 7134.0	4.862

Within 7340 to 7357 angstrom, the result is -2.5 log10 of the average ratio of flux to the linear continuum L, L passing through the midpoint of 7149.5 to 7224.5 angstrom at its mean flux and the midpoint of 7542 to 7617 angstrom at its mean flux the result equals 0.053 mag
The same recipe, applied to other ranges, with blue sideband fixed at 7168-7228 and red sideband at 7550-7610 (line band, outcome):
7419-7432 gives -0.031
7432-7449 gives -0.030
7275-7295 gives -0.214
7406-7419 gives -0.061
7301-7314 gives 0.067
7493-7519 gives 0.019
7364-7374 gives -0.031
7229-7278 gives -0.131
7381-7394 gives -0.030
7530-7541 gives -0.091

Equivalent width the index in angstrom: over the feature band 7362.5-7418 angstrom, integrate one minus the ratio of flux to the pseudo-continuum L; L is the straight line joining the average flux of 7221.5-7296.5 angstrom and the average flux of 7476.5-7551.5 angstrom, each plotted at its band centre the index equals 1.7 angstrom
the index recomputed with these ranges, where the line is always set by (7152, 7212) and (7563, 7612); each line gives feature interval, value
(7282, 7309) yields -4.2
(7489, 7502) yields 0.1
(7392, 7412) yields -1.0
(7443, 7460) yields 0.0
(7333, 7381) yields 0.4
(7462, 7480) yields -0.6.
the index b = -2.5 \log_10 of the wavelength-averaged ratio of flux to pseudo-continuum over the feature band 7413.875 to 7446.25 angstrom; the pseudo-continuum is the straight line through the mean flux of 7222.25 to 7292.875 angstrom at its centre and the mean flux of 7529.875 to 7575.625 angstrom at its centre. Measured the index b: 0.044 mag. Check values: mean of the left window 5.55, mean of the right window 4.87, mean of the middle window 4.95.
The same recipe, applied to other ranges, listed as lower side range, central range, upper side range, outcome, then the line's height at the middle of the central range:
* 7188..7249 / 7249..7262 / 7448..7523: -0.04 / 4.82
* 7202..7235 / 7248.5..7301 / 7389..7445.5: -0.18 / 4.92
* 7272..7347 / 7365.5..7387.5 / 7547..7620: 0.03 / 4.99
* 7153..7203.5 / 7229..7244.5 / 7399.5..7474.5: 0.02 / 4.87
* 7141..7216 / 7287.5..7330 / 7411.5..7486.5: 0.01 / 4.87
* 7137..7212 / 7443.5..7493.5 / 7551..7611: -0.01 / 4.78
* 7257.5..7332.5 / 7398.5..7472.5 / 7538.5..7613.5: 0.04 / 5.13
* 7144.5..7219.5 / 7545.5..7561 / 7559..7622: 0.02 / 4.78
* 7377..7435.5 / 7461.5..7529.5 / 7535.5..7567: 0.03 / 4.88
